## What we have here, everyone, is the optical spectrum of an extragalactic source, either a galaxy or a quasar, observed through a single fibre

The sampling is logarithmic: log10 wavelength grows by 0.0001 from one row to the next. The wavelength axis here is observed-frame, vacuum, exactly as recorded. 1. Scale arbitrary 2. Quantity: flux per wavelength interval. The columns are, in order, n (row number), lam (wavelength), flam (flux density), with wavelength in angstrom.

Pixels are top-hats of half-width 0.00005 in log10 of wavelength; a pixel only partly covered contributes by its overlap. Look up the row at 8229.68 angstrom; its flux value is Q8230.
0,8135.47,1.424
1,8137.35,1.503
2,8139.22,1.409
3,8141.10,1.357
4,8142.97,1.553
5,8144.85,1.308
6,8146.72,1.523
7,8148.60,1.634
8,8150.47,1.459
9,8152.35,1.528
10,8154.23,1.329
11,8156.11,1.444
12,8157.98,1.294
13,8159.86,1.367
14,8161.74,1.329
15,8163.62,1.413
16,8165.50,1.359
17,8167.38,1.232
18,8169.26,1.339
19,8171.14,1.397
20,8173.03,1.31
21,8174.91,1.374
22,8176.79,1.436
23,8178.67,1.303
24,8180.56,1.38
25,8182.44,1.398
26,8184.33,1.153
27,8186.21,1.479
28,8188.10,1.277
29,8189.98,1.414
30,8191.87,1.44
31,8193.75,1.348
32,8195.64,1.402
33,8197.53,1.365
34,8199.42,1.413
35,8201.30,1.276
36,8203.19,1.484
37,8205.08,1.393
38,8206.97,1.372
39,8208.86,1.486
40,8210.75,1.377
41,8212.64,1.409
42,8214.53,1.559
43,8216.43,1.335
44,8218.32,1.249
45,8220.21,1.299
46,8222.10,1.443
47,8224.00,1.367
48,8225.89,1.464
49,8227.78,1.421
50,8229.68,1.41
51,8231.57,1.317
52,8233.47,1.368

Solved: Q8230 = 1.41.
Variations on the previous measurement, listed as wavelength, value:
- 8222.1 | 1.443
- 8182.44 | 1.398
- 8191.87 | 1.44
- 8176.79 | 1.436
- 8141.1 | 1.357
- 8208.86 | 1.486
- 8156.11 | 1.444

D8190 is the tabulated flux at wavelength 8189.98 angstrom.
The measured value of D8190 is 1.414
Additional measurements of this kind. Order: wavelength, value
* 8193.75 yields 1.348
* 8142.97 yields 1.553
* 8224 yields 1.367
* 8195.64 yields 1.402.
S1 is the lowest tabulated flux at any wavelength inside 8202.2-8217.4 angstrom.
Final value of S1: 1.335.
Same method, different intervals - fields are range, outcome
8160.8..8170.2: 1.232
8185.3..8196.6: 1.277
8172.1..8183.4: 1.303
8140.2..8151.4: 1.308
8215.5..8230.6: 1.249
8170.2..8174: 1.31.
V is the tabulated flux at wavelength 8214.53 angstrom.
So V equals 1.559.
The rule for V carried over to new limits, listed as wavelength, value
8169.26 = 1.339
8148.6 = 1.634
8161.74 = 1.329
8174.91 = 1.374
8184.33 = 1.153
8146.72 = 1.523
